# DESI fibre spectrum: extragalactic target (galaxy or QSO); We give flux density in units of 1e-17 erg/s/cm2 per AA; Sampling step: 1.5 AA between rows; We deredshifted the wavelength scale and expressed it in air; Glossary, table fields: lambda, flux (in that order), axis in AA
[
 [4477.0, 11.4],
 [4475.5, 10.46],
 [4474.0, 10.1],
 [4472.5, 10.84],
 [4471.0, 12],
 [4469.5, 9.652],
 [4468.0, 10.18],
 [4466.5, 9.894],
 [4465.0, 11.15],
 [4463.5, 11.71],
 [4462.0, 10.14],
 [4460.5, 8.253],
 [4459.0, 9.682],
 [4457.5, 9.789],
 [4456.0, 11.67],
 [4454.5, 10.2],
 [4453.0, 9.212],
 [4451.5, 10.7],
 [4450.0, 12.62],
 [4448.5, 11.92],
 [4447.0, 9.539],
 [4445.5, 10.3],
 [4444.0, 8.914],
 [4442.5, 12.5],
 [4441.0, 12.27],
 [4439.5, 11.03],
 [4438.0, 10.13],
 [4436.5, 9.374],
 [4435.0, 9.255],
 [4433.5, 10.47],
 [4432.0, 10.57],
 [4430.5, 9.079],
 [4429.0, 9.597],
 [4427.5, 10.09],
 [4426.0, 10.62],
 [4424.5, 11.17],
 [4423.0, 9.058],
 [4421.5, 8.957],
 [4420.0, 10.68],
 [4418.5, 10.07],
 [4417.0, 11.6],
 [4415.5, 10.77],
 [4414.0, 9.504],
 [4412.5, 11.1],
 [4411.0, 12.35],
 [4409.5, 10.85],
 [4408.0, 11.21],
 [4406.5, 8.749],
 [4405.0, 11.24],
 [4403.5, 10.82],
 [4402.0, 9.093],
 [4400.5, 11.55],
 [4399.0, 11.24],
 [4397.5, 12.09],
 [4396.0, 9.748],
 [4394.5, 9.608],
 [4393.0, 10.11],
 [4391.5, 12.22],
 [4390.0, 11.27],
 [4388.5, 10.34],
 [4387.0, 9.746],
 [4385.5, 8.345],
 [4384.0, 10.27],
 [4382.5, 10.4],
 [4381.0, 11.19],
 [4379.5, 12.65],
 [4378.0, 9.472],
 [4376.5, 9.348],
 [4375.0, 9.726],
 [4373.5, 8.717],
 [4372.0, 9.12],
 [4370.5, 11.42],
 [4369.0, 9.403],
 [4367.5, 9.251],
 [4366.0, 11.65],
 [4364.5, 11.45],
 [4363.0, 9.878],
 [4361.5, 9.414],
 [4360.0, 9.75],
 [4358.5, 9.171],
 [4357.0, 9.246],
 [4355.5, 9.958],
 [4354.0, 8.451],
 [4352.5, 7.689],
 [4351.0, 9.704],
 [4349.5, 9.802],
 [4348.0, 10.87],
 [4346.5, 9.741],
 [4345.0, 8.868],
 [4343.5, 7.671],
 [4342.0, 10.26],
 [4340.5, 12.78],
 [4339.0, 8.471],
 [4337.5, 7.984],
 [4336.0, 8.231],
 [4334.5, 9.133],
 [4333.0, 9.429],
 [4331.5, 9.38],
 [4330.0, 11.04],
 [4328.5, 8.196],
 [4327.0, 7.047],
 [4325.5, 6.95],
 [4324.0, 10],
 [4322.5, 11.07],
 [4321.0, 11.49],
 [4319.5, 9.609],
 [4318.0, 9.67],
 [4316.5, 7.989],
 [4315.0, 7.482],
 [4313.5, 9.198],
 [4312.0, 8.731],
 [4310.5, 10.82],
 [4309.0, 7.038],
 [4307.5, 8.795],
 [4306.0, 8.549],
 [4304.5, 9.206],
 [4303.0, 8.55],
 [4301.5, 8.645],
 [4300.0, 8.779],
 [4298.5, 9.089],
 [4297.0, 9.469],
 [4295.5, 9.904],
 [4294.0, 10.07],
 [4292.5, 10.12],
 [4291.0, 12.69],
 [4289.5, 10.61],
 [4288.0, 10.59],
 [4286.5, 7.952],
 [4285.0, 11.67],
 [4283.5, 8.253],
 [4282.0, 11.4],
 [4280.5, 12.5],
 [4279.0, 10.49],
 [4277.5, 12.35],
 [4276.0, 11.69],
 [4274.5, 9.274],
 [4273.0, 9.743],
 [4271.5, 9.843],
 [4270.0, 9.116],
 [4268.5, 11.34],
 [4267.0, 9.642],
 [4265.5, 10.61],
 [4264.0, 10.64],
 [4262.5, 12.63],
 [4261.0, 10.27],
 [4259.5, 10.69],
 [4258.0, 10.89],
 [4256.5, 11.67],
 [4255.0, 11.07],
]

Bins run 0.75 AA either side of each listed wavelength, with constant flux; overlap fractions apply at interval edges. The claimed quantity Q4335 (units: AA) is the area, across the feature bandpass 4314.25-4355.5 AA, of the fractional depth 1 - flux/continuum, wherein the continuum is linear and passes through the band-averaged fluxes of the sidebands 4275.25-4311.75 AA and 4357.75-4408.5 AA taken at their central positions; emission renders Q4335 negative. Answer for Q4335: 3.5 AA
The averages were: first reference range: 9.95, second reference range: 10.3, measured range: 9.24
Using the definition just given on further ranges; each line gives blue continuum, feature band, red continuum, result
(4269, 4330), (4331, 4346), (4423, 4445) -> 0.93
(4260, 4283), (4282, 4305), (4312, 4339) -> 0.65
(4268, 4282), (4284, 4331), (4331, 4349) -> 3.22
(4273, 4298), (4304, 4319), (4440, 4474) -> 2.53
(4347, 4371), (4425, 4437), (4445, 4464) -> 0.41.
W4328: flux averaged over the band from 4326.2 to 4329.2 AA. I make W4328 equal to 7.6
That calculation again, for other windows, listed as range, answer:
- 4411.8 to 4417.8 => 10.7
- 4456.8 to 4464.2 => 9.9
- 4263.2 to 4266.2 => 10.7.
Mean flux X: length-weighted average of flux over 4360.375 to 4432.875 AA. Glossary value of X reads 10.3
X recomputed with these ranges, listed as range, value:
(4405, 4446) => 10.4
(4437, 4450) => 10.9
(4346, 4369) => 9.72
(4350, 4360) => 9.11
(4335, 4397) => 9.85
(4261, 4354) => 9.68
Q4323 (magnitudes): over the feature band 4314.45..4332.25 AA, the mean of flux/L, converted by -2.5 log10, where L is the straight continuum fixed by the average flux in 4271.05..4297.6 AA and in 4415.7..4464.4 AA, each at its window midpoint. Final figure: 0.142 mag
